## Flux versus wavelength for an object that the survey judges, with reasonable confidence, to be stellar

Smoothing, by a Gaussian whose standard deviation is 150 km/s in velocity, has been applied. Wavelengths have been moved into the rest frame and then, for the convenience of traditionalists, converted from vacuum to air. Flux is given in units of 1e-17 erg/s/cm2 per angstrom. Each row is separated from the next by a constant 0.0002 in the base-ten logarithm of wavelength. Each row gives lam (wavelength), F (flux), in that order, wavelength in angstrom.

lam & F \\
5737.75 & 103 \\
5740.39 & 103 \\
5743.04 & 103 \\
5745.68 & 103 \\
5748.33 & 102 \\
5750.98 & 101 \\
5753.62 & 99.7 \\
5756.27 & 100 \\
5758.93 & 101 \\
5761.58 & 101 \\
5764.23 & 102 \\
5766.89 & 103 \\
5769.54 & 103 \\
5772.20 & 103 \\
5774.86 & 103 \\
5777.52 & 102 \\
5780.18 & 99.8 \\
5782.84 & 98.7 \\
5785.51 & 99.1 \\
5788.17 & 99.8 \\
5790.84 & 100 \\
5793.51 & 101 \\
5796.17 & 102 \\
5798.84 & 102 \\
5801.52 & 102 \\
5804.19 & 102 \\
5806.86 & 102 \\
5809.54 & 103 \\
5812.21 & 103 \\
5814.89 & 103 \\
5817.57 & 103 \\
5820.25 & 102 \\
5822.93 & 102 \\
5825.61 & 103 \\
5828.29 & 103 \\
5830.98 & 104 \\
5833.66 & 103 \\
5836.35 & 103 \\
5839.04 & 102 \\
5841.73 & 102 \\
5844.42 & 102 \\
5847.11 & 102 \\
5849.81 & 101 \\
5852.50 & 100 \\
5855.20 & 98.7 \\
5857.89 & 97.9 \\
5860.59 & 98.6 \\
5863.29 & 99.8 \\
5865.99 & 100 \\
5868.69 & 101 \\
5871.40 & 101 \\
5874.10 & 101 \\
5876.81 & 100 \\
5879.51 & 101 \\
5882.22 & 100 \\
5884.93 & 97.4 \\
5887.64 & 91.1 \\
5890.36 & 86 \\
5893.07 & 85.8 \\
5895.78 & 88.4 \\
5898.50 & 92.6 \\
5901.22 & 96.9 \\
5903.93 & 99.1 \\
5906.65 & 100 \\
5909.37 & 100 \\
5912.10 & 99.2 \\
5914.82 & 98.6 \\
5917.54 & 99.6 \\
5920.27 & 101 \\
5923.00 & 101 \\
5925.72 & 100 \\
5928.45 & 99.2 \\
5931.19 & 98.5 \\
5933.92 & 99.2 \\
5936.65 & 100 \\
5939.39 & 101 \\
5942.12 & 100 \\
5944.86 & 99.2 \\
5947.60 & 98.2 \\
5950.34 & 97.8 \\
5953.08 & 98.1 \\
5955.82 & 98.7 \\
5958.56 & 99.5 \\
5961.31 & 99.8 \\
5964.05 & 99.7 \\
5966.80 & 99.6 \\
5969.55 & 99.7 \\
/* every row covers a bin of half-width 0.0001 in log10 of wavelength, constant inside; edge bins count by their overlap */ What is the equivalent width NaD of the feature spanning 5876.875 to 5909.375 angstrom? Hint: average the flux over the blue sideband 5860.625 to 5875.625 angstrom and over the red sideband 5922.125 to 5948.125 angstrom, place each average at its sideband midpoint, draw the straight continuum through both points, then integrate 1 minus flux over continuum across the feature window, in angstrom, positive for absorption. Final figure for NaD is 1.7 angstrom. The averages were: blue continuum 100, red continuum 99.6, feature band 94.9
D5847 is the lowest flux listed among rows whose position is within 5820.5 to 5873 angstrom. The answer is 97.9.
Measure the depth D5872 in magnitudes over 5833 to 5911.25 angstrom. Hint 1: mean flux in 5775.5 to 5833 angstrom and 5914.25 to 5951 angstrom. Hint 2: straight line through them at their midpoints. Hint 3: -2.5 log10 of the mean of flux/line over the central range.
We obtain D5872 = 0.03 mag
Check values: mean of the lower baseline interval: 102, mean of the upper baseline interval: 99.6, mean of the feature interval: 98.3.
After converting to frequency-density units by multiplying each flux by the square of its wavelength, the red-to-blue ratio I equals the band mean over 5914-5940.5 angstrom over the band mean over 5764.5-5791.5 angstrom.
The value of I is 1.04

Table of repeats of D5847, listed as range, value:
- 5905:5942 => 98.5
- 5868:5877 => 100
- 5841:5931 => 85.8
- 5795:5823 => 102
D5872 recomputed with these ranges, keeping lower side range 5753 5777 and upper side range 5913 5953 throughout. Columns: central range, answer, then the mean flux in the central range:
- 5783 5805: 0.006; 101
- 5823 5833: -0.024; 103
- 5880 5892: 0.070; 93.9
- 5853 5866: 0.017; 99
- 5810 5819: -0.020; 103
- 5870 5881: -0.005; 101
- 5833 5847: -0.017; 102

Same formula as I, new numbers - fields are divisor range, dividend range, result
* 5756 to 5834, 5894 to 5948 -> 1.01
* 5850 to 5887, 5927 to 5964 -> 1.02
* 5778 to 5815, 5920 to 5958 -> 1.03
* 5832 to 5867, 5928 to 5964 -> 1.02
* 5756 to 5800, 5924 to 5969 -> 1.04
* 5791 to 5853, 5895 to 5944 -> 1.00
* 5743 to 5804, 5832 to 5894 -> 1.01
